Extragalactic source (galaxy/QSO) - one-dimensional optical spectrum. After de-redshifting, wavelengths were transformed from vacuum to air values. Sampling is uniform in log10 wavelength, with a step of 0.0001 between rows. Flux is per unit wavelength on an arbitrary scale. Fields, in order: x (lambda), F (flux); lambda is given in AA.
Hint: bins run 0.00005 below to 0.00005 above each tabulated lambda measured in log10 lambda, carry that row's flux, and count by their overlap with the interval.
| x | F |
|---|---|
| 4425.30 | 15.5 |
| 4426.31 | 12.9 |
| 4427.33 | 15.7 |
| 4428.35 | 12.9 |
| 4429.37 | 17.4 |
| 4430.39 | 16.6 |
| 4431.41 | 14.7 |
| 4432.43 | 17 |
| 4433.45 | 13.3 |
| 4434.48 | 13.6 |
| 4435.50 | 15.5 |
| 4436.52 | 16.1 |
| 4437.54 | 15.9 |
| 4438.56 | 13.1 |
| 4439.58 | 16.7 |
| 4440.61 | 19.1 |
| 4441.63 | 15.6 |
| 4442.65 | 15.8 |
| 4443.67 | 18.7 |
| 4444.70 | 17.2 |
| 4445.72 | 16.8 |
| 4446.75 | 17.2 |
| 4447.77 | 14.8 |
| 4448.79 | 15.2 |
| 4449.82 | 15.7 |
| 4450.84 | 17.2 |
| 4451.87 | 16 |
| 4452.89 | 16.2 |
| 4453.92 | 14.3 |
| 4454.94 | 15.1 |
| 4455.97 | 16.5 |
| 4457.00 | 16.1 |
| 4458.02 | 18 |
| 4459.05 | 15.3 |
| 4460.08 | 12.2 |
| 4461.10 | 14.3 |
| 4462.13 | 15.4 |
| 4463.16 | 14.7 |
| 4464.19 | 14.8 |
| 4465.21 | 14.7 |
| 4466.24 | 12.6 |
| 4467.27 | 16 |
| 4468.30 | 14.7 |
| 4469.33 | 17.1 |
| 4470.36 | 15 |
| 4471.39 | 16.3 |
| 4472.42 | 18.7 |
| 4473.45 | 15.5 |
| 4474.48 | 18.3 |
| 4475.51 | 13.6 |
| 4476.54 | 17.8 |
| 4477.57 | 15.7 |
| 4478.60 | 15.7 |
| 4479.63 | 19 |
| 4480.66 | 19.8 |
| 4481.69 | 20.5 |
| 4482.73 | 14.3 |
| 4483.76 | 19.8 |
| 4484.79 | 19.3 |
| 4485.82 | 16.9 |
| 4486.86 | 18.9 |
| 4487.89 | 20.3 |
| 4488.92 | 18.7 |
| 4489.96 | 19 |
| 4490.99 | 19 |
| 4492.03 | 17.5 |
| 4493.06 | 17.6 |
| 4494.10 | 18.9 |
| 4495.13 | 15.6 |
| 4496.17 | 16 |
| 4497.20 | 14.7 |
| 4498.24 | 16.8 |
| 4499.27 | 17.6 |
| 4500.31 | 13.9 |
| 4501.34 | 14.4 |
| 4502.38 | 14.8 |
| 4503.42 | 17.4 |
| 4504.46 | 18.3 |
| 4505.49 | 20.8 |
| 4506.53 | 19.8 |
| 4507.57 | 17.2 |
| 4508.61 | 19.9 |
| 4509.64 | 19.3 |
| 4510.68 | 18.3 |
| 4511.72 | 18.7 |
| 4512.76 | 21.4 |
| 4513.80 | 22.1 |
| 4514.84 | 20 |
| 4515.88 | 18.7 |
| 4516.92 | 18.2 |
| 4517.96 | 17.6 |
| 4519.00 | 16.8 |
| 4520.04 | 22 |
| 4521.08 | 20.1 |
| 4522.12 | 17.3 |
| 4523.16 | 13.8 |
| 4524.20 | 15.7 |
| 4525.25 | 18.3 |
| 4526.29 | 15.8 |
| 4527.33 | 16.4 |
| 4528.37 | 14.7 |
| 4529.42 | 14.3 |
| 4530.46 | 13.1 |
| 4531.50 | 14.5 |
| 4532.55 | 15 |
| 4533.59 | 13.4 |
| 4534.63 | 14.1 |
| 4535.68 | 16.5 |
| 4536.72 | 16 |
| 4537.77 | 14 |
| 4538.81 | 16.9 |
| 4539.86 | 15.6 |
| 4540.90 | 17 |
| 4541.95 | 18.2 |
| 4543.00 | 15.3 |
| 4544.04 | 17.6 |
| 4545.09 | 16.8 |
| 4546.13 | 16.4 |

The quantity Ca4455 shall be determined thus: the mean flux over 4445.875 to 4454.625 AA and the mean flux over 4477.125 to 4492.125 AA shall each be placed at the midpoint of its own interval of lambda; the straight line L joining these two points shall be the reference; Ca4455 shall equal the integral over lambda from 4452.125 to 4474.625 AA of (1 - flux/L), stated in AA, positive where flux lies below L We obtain 1.74 AA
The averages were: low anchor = 15.9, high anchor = 18.3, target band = 15.5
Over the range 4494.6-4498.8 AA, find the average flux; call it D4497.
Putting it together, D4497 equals 15.8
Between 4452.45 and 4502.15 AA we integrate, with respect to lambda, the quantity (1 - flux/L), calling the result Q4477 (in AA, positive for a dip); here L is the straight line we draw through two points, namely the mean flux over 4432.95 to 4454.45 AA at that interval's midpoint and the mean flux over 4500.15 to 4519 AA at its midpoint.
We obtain 2.0 AA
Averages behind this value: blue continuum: 15.9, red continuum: 18.4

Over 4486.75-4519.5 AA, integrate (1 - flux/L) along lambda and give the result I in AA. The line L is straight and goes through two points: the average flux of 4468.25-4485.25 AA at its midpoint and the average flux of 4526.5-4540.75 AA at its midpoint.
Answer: -3.8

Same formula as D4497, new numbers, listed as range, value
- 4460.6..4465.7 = 14.8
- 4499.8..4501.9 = 14.2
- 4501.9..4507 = 18.2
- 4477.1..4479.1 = 15.7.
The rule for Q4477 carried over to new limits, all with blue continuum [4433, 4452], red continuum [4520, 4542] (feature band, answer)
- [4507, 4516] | -2.08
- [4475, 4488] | -1.49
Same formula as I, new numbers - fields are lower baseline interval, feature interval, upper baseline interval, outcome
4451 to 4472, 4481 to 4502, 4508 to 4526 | -0.5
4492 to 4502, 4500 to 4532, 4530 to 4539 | -4.3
